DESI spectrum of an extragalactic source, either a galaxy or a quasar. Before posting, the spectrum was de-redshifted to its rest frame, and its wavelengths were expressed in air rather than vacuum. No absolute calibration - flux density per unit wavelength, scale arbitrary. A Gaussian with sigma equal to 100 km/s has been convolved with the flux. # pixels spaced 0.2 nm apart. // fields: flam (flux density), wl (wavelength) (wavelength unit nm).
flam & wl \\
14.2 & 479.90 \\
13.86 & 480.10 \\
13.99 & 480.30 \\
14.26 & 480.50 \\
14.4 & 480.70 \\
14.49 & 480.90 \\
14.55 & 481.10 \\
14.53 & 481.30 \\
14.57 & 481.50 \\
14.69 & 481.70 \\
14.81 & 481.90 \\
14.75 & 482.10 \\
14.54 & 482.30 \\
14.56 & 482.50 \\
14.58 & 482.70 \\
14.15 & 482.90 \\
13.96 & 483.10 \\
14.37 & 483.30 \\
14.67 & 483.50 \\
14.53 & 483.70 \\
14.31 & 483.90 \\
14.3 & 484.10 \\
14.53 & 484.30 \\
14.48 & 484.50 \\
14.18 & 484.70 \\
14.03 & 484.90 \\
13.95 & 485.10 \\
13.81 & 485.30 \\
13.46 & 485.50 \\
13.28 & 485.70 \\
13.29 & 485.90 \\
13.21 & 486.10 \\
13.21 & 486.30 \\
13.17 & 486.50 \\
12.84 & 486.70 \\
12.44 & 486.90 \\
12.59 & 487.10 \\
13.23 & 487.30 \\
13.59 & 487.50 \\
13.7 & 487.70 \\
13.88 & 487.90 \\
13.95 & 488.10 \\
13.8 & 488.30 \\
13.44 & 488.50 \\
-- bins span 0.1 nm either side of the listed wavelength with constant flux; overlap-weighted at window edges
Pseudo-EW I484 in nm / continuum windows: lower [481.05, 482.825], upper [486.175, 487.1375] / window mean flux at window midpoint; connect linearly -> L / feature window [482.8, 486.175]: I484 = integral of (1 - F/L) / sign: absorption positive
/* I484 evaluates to -0.09 nm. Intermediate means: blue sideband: 14.6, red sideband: 12.9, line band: 14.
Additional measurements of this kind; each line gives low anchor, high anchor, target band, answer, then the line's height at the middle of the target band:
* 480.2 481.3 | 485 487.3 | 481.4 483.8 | -0.10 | 14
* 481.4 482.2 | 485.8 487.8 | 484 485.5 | -0.04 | 13.8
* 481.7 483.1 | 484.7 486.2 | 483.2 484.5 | -0.03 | 14.1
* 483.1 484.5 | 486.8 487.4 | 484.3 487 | -0.01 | 13.5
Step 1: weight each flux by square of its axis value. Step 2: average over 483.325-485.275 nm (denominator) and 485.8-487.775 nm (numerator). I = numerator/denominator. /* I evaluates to 0.9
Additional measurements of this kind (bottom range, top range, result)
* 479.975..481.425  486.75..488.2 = 0.96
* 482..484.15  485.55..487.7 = 0.92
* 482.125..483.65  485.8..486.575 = 0.93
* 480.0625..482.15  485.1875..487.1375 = 0.93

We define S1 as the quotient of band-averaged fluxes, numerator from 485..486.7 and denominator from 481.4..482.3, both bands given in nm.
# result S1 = 0.91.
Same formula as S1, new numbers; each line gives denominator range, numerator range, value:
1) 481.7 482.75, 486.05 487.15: 0.88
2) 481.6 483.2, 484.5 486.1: 0.95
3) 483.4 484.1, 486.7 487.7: 0.90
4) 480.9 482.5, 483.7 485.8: 0.96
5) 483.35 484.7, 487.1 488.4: 0.94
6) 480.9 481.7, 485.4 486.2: 0.91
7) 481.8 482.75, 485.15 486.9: 0.90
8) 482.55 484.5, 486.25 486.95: 0.90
